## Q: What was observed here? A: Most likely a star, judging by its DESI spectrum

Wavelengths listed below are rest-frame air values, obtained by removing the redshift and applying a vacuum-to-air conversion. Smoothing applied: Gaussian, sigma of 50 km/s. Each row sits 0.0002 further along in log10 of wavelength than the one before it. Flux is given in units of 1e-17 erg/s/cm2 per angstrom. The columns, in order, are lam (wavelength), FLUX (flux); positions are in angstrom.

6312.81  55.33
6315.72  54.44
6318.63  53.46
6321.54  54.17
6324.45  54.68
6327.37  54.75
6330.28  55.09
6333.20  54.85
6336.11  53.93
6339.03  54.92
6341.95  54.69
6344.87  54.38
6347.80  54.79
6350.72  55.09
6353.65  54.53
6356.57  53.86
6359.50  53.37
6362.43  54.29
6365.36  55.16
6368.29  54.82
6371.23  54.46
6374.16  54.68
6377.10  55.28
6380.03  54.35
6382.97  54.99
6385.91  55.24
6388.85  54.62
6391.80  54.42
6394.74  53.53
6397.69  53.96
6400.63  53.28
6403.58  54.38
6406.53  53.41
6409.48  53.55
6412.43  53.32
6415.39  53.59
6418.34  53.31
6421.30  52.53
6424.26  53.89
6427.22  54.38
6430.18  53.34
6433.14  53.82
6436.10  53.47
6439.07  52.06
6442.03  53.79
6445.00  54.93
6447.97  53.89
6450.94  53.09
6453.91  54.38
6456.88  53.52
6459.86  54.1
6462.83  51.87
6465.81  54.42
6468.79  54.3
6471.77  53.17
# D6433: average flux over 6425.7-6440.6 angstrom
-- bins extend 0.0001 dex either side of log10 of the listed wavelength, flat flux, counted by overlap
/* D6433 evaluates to 53.4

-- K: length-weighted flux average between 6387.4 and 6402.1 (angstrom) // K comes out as 54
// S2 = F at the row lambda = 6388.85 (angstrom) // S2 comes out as 54.62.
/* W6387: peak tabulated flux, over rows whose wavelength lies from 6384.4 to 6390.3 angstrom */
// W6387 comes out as 55.24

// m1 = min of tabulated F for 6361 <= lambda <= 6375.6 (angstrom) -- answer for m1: 54.29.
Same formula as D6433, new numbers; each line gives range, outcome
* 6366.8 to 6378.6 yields 54.8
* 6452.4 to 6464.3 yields 53.5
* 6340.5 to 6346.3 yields 54.5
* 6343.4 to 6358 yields 54.5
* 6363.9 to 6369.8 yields 54.9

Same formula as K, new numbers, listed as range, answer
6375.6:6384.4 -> 54.9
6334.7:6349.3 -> 54.5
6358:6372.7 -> 54.4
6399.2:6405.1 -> 53.8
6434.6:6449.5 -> 53.6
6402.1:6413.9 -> 53.7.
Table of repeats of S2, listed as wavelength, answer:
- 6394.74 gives 53.53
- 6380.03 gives 54.35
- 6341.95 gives 54.69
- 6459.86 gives 54.1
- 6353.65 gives 54.53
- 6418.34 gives 53.31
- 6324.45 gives 54.68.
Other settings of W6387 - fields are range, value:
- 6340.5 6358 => 55.09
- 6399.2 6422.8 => 54.38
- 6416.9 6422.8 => 53.31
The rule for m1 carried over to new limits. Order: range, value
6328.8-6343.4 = 53.93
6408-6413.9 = 53.32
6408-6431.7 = 52.53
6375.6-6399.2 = 53.53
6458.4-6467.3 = 51.87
